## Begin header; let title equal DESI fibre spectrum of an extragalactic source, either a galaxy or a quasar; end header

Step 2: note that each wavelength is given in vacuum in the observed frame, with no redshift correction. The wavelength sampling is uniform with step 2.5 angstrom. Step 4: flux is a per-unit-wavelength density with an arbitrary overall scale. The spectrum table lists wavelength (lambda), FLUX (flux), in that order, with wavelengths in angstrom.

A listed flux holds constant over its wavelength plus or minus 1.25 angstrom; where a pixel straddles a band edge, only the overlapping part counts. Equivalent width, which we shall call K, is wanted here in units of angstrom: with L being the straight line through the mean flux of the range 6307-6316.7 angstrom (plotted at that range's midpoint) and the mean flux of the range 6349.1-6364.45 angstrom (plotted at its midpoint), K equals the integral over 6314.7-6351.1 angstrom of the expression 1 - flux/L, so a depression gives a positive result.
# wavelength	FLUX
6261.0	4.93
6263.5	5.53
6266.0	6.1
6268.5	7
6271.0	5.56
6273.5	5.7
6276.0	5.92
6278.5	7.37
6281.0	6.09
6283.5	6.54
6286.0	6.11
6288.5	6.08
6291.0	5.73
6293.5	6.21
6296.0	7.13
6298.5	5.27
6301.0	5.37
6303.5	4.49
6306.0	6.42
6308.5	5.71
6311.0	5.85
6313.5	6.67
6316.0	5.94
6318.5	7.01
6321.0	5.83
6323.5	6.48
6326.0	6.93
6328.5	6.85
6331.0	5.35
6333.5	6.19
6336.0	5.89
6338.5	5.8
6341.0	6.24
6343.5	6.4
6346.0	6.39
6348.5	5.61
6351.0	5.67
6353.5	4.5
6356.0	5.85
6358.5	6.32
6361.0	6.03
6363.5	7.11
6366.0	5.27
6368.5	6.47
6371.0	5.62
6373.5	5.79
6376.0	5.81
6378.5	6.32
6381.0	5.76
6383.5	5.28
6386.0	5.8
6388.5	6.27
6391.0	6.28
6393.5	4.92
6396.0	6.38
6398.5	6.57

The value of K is -1.3 angstrom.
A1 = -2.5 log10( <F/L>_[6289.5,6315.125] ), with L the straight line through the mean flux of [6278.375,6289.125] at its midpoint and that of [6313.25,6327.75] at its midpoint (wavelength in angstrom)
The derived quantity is 0.094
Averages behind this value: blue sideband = 6.36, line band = 5.89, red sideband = 6.48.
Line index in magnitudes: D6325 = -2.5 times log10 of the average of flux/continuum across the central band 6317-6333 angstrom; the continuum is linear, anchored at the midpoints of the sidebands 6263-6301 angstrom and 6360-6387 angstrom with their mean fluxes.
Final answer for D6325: -0.06 mag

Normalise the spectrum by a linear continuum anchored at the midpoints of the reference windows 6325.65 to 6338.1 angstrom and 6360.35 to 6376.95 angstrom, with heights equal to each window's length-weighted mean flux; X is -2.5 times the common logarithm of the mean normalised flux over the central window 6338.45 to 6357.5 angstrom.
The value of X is 0.05 mag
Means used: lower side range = 6.16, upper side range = 6.02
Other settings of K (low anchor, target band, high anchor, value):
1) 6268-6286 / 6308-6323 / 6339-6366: -0.22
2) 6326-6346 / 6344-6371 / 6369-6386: 0.25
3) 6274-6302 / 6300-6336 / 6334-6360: -0.37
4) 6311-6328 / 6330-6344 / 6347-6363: 0.29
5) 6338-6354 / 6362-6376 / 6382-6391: -0.42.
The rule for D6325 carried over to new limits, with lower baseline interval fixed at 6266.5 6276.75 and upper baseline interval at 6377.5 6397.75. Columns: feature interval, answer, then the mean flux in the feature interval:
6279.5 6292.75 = -0.02 mag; 6.14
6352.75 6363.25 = 0.01 mag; 5.87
